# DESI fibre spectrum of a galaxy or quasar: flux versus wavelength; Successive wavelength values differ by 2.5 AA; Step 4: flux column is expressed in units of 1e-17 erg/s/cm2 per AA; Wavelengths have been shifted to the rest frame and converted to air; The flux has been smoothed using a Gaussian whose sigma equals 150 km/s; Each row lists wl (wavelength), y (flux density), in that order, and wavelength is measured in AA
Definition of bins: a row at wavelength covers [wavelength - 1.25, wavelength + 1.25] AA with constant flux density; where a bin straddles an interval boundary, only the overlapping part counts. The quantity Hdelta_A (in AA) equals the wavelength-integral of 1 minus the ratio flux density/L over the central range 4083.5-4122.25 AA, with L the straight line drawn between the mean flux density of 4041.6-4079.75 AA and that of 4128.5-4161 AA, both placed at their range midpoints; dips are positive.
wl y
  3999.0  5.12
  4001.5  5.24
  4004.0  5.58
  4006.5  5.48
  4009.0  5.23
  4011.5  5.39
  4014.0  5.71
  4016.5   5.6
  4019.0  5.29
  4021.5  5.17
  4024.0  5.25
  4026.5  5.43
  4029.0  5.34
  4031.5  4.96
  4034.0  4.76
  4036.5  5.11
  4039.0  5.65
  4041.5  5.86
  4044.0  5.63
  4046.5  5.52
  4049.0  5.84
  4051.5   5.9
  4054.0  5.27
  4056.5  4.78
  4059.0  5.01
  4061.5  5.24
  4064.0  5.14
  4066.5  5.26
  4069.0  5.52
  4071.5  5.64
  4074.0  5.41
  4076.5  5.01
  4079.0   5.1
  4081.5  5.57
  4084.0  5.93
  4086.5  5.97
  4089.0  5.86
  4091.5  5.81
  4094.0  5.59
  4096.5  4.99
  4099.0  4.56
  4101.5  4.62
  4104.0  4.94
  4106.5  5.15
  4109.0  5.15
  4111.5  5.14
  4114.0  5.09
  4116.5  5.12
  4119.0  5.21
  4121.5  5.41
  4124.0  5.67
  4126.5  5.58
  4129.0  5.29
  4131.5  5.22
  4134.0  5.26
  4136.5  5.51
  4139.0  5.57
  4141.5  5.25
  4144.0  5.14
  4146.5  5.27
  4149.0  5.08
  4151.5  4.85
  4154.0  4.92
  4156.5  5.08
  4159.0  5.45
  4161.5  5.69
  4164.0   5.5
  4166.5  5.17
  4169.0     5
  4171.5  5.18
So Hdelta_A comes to 0.2 AA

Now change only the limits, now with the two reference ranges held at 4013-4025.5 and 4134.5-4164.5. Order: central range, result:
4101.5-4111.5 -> 0.5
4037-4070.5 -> -0.4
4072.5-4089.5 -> -0.6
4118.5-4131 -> -0.3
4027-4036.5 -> 0.6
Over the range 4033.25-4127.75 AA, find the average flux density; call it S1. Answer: 5.35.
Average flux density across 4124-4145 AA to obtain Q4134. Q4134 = 5.37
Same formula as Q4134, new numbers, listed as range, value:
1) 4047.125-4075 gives 5.37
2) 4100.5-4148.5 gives 5.24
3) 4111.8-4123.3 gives 5.22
